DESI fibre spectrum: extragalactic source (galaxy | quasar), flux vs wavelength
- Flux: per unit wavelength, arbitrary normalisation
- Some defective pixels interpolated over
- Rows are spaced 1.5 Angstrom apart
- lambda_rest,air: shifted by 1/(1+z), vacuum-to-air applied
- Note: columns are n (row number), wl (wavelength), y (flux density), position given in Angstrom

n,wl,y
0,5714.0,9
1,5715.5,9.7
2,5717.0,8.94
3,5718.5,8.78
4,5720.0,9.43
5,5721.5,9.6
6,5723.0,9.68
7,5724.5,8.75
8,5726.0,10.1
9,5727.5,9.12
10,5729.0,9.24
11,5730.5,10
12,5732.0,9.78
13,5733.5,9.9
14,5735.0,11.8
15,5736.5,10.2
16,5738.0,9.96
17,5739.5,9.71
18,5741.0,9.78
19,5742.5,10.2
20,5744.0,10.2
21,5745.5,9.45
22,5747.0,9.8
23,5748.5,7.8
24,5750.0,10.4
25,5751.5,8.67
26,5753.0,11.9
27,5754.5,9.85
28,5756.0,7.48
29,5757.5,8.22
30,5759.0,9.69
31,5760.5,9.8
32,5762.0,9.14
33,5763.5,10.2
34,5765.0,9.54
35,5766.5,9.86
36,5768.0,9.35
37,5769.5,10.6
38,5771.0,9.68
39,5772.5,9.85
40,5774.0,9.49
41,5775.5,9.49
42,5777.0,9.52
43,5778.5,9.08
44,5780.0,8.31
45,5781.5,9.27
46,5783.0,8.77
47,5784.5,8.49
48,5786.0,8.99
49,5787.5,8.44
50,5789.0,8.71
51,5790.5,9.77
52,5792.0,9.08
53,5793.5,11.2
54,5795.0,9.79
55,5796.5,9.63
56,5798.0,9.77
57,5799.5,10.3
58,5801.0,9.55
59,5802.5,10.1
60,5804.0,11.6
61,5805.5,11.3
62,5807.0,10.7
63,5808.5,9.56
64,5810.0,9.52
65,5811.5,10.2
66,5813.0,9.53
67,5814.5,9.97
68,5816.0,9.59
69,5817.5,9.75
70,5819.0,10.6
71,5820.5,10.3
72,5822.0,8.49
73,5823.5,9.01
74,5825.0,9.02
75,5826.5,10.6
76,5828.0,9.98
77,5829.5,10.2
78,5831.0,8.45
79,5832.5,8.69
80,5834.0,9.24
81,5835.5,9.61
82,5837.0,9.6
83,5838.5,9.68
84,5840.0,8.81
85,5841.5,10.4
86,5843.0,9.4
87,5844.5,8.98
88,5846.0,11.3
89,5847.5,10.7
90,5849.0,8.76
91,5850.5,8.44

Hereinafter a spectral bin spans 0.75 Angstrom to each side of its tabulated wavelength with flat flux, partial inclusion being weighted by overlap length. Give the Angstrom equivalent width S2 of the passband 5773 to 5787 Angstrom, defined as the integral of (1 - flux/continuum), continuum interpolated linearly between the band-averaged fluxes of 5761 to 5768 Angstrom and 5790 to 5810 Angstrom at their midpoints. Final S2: 1.2 Angstrom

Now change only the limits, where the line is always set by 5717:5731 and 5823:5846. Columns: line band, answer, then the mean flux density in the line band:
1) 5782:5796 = 0.3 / 9.26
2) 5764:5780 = -0.3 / 9.59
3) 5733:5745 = -1.0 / 10.2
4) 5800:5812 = -1.1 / 10.3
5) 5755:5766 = 0.3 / 9.18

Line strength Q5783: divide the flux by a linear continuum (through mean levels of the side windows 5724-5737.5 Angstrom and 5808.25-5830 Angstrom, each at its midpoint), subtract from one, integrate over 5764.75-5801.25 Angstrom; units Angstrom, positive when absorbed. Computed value 1.32 Angstrom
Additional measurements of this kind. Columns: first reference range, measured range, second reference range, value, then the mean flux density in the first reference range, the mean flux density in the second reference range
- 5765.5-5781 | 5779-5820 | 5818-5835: -0.9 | 9.52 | 9.51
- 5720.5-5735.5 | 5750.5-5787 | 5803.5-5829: 1.7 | 9.76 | 9.97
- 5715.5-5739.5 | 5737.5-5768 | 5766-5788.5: -0.3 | 9.69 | 9.27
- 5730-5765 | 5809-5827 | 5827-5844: -0.3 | 9.73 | 9.47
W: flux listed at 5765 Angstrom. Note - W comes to 9.54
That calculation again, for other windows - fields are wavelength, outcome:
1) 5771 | 9.68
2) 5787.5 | 8.44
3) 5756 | 7.48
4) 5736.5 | 10.2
